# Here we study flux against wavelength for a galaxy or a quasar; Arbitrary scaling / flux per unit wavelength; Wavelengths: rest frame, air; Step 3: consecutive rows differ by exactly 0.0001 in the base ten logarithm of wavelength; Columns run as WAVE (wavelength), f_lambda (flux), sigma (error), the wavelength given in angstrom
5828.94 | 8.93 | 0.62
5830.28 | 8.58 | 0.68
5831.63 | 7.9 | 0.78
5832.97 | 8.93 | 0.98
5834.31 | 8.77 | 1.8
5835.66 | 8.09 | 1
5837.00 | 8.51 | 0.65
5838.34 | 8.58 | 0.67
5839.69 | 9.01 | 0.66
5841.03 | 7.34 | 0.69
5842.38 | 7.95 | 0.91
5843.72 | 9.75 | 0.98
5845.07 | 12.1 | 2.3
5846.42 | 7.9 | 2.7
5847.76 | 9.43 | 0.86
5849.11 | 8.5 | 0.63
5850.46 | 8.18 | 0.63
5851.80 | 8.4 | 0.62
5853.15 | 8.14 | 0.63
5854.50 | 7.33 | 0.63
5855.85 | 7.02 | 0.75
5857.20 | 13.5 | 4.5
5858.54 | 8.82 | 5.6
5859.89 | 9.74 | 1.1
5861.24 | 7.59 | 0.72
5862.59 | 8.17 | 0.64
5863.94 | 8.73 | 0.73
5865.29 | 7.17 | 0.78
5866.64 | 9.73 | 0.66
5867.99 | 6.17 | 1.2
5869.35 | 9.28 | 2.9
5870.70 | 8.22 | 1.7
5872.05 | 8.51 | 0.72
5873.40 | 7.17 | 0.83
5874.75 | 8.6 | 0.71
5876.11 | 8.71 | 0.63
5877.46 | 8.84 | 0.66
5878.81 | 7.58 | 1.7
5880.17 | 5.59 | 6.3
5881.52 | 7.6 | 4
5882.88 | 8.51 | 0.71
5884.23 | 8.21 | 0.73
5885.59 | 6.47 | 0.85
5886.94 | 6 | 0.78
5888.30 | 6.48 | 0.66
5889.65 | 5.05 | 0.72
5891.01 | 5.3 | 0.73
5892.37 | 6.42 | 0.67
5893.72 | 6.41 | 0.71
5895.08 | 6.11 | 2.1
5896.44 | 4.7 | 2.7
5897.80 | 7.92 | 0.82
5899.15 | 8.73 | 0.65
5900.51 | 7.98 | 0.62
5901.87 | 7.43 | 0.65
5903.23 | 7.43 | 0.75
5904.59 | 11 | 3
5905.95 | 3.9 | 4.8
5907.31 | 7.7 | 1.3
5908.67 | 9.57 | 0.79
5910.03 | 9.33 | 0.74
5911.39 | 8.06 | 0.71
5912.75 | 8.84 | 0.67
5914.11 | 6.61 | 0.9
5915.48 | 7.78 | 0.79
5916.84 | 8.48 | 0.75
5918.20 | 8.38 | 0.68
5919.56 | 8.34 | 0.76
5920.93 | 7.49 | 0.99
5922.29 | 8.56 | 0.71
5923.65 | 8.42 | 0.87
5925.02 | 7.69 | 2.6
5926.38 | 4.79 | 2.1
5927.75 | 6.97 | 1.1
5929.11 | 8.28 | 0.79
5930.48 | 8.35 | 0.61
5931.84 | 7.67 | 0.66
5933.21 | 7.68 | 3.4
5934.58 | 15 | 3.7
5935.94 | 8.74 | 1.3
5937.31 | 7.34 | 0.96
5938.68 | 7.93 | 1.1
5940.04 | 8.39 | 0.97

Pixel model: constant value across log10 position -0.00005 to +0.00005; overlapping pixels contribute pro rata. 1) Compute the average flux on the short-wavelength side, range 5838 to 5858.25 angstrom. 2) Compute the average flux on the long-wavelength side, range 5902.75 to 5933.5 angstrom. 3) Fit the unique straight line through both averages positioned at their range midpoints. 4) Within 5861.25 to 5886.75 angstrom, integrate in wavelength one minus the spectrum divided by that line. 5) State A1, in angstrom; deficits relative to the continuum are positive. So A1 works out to 1.8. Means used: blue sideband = 8.88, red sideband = 7.89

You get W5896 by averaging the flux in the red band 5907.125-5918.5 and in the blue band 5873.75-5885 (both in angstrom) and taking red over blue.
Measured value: 1.05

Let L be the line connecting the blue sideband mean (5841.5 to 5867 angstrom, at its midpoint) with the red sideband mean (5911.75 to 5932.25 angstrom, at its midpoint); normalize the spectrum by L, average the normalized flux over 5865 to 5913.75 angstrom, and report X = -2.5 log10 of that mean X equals 0.11 mag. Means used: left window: 8.83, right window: 7.78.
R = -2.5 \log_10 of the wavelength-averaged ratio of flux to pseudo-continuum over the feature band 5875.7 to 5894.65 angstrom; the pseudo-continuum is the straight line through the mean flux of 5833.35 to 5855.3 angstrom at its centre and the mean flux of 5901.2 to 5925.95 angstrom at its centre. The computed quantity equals 0.20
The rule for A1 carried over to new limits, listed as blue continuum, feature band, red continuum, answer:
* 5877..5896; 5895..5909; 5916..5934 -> -0.7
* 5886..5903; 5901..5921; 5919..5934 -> -2.5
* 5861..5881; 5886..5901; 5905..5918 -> 2.8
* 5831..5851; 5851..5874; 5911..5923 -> 0.2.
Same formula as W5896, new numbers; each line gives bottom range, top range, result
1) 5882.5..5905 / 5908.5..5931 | 1.14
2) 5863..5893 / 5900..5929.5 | 1.05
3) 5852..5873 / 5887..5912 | 0.84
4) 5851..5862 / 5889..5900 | 0.72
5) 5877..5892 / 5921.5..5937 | 1.22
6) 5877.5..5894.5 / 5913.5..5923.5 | 1.19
